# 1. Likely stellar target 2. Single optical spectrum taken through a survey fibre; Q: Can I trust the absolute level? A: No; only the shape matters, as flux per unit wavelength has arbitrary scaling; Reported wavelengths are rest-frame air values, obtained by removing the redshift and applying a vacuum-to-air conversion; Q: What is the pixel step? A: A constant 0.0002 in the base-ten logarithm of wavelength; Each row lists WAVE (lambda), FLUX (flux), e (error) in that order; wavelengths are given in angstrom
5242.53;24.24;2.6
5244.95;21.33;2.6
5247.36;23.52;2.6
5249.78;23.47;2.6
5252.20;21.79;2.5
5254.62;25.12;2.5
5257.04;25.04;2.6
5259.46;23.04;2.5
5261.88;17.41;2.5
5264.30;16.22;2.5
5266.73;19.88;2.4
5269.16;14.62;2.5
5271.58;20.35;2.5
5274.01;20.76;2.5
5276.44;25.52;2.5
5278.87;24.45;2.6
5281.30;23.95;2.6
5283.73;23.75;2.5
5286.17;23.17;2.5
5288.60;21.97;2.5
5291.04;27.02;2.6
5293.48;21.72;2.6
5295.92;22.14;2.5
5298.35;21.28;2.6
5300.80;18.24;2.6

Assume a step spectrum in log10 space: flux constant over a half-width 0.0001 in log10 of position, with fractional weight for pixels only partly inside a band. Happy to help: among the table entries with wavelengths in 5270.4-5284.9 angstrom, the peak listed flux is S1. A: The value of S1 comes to 25.52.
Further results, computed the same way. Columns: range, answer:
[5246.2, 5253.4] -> 23.52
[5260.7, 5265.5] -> 17.41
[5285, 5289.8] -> 23.17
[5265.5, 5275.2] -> 20.76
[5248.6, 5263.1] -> 25.12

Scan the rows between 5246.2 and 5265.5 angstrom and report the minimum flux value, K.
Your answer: 16.22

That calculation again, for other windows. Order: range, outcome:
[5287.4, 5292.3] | 21.97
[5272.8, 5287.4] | 20.76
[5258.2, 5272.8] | 14.62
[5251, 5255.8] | 21.79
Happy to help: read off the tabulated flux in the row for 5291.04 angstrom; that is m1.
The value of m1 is 27.02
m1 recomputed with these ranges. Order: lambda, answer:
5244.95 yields 21.33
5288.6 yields 21.97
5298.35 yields 21.28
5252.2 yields 21.79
